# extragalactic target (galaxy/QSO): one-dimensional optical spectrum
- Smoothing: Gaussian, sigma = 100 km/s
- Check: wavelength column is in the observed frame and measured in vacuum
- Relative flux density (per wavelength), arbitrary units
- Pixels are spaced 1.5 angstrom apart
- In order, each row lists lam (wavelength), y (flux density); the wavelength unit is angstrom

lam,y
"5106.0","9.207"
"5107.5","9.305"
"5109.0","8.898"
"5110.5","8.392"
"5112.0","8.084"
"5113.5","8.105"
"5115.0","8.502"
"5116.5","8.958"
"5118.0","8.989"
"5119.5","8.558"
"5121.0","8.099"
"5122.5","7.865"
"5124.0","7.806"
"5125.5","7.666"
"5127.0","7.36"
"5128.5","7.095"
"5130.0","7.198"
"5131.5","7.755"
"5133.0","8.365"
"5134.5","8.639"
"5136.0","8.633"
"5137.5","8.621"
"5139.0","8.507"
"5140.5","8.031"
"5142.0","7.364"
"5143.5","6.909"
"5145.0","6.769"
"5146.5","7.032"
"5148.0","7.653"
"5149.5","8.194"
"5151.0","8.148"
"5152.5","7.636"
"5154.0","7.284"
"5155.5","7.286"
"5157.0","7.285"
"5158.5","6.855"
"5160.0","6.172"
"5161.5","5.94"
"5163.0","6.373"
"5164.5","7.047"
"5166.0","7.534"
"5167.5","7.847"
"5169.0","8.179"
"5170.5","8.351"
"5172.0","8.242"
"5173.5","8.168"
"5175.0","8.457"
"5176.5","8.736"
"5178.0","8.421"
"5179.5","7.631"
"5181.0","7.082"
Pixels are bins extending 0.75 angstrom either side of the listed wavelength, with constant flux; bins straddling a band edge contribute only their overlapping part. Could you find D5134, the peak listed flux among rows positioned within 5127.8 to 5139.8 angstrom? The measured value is 8.639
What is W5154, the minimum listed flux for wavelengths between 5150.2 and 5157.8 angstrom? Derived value 7.284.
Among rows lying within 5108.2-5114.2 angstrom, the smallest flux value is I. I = 8.084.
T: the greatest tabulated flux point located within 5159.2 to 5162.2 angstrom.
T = 6.172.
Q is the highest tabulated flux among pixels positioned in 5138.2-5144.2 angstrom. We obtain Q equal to 8.507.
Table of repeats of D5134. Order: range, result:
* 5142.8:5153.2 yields 8.194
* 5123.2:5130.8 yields 7.806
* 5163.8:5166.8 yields 7.534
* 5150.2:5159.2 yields 8.148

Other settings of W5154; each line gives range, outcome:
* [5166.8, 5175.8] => 7.847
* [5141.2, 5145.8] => 6.769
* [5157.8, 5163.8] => 5.94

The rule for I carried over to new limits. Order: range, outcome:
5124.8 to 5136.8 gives 7.095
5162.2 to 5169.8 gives 6.373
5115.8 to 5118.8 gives 8.958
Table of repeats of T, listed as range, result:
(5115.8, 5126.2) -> 8.989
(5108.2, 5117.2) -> 8.958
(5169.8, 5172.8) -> 8.351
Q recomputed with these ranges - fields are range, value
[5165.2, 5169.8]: 8.179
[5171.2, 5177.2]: 8.736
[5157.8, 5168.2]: 7.847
